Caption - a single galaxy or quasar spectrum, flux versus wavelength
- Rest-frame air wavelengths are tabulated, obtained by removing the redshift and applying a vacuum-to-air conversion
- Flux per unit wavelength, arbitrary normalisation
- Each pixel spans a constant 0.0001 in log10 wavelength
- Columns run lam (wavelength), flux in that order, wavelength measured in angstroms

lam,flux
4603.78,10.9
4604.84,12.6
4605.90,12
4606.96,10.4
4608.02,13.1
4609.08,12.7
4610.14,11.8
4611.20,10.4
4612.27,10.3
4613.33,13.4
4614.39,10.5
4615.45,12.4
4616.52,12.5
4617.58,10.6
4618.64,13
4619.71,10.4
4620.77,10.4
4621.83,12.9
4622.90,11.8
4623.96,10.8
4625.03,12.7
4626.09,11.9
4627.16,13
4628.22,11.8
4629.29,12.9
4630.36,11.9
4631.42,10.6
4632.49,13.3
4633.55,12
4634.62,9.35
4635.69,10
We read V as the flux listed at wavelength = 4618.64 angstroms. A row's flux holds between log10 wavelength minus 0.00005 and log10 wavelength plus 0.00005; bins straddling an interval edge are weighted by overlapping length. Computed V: 13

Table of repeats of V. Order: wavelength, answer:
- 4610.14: 11.8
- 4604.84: 12.6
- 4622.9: 11.8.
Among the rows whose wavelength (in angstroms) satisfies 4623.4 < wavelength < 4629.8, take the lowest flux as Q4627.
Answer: 10.8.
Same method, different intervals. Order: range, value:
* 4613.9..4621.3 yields 10.4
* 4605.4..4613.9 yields 10.3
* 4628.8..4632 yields 10.6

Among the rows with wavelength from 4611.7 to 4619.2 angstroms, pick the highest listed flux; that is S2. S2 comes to 13.4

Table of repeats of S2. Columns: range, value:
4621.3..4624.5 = 12.9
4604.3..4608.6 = 13.1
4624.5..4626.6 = 12.7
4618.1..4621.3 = 13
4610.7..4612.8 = 10.4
